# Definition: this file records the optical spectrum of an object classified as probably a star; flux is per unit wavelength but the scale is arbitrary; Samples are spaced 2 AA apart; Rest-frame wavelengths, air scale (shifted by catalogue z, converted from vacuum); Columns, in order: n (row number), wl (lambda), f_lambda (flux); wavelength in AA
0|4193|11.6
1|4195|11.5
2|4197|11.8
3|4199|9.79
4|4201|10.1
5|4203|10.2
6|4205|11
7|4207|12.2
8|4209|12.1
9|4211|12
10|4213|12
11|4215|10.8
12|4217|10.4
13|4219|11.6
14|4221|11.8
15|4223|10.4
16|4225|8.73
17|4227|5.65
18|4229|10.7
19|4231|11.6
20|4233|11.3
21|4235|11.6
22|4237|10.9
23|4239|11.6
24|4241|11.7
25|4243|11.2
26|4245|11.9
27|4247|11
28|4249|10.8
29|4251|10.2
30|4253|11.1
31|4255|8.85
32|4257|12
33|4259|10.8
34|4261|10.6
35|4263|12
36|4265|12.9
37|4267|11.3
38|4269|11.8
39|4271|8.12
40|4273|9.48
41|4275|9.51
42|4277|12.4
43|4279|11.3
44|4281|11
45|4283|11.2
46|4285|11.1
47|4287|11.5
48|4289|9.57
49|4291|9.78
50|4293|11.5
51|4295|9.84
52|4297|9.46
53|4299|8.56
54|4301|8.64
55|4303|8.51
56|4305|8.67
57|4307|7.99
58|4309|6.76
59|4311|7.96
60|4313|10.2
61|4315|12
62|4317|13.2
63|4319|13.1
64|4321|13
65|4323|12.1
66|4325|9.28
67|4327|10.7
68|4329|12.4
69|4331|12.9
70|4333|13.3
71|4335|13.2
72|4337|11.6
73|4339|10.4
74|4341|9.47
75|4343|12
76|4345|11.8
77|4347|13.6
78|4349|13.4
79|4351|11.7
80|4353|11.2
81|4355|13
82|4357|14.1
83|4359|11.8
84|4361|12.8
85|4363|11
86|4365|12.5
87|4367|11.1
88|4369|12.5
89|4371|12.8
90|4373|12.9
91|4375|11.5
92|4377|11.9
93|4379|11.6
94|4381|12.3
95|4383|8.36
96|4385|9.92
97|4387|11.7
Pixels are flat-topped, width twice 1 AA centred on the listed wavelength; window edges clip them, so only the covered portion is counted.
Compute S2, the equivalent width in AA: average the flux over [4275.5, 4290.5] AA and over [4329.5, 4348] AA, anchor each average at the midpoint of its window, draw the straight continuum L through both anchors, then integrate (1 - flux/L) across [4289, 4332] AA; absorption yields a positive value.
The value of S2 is 4.70 AA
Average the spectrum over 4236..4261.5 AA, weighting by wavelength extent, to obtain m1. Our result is 11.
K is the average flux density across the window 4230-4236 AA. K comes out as 11.5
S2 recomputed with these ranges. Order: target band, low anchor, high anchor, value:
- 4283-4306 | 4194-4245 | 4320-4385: 3.4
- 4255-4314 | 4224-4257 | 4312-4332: 5.9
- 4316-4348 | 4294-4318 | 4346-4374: -3.6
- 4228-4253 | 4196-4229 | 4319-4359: -0.5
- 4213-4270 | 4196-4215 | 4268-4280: -0.6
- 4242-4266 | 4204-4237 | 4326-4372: 0.2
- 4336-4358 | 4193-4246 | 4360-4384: -0.7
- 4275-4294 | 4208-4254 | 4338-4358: 0.8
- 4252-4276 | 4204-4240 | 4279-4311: -1.3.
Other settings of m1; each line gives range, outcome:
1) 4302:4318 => 9.41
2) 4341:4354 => 12.1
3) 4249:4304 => 10.5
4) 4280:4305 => 10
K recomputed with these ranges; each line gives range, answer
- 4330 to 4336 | 13.1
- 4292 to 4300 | 9.84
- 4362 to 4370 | 11.8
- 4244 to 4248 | 11.4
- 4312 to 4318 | 11.8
